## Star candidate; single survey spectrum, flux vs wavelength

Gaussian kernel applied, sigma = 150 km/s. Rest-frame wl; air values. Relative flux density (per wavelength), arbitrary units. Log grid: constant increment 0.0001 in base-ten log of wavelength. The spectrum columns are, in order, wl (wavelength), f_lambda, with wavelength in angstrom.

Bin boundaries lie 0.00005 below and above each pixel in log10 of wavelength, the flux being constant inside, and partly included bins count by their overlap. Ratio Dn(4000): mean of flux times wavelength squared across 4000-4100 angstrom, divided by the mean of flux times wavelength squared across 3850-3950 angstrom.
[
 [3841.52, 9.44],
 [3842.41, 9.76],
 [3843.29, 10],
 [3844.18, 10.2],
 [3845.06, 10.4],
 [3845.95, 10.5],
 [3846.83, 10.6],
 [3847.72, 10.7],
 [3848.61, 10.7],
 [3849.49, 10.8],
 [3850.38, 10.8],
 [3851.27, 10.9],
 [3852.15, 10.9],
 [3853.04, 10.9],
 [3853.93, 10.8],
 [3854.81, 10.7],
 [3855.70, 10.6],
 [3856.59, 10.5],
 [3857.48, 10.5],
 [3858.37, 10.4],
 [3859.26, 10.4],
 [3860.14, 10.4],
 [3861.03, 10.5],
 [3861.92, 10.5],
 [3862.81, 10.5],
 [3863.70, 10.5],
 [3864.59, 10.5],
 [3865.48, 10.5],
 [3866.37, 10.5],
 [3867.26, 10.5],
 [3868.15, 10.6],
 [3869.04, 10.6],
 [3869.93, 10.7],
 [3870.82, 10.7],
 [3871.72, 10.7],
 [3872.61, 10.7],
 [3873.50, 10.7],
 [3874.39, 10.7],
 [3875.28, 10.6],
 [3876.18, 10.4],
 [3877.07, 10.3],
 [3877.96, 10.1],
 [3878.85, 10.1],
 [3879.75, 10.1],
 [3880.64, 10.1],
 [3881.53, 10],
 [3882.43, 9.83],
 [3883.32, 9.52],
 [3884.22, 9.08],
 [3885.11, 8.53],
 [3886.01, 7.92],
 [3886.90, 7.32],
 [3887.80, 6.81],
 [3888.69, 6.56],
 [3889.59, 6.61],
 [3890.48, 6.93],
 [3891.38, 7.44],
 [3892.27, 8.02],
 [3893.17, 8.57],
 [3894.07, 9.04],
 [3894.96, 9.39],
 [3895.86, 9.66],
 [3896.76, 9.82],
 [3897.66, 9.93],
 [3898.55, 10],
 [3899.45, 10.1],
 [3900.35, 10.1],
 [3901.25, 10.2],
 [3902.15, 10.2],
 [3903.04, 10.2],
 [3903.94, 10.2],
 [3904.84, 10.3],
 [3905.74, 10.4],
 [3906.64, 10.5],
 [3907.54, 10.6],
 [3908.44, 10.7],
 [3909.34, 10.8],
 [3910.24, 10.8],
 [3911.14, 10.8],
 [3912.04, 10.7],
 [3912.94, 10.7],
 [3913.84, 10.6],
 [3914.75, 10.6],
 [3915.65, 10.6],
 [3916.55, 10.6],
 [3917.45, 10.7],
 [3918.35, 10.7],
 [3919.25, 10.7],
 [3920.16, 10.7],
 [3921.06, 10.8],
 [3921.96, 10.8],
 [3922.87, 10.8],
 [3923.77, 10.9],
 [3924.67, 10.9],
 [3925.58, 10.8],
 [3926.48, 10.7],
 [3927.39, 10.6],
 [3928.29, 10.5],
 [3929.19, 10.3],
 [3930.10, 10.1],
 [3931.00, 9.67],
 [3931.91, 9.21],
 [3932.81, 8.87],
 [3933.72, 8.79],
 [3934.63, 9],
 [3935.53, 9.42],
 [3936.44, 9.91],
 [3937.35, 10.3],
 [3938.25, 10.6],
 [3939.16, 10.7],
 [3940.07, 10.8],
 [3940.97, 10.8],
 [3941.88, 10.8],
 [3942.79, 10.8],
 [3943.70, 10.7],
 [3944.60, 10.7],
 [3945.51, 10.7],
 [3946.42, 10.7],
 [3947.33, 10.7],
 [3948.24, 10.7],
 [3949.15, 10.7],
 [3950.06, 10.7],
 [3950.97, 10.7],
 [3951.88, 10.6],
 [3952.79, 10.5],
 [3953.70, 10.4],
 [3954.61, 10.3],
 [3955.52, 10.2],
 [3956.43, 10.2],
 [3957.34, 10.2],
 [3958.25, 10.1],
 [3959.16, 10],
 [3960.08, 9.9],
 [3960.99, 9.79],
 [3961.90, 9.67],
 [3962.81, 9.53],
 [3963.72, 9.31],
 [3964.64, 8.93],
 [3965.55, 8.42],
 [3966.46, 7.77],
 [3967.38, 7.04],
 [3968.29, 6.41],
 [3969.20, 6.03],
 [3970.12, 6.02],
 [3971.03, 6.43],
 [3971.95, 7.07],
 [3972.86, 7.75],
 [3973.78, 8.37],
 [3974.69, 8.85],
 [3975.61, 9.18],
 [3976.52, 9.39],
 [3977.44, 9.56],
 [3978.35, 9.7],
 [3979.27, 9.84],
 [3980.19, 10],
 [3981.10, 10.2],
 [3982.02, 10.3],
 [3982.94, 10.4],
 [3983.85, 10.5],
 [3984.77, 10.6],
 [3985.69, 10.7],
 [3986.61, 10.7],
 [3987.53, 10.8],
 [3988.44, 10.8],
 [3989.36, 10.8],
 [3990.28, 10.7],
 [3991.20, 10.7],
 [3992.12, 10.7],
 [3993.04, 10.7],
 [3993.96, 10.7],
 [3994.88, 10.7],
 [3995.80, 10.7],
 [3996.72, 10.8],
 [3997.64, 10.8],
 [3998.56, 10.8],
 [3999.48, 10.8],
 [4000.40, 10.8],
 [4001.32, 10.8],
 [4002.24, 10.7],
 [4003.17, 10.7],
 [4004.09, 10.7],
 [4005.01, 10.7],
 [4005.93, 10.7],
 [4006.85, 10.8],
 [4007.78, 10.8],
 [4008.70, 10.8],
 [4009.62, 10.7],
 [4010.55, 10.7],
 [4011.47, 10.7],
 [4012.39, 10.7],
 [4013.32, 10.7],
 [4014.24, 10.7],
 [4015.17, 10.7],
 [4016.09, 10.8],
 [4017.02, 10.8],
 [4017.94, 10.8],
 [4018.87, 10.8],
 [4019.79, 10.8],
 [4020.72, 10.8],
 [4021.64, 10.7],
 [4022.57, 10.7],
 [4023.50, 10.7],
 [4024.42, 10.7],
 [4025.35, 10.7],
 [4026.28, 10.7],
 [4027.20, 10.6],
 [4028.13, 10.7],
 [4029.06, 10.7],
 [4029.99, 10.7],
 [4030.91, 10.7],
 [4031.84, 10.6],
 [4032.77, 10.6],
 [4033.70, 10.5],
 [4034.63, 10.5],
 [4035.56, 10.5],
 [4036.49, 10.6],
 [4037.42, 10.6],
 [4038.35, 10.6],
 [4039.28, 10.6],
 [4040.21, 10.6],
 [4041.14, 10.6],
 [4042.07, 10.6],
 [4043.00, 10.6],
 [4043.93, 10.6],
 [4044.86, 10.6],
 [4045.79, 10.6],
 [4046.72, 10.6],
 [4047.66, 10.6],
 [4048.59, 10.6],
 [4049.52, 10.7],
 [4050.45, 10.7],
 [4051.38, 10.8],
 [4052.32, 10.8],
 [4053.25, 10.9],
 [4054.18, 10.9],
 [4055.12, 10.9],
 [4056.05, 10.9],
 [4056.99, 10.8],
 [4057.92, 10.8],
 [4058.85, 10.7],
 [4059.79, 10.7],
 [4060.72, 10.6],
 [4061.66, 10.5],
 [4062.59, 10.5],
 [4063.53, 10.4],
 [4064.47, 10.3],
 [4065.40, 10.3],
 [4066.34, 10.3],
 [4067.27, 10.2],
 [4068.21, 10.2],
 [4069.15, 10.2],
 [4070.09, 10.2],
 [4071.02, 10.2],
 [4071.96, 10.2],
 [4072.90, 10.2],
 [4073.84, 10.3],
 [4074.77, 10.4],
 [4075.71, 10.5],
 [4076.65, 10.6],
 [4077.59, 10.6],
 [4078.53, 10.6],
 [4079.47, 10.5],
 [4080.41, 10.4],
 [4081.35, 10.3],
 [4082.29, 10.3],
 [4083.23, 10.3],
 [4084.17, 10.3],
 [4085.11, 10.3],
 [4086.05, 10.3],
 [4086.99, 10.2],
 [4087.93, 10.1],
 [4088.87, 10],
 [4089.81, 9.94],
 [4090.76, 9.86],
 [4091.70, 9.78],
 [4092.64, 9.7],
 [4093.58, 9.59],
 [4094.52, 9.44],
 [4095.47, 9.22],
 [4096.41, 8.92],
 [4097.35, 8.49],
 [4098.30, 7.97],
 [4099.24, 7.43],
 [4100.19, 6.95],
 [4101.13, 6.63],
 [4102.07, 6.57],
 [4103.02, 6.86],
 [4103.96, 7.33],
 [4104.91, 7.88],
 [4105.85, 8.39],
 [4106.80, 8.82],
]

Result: 1.11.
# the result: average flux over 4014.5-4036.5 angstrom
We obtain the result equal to 10.7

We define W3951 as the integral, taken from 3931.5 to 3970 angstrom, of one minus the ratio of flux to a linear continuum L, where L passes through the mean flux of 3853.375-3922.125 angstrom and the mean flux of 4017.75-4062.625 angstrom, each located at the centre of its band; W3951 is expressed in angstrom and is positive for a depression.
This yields 1.9 angstrom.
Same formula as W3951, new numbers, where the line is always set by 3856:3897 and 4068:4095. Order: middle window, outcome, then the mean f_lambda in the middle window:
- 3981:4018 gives -2.70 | 10.7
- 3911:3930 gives -1.76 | 10.7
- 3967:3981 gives 2.46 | 8.17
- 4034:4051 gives -0.86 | 10.6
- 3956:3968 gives 0.76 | 9.25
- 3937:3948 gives -0.97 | 10.7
